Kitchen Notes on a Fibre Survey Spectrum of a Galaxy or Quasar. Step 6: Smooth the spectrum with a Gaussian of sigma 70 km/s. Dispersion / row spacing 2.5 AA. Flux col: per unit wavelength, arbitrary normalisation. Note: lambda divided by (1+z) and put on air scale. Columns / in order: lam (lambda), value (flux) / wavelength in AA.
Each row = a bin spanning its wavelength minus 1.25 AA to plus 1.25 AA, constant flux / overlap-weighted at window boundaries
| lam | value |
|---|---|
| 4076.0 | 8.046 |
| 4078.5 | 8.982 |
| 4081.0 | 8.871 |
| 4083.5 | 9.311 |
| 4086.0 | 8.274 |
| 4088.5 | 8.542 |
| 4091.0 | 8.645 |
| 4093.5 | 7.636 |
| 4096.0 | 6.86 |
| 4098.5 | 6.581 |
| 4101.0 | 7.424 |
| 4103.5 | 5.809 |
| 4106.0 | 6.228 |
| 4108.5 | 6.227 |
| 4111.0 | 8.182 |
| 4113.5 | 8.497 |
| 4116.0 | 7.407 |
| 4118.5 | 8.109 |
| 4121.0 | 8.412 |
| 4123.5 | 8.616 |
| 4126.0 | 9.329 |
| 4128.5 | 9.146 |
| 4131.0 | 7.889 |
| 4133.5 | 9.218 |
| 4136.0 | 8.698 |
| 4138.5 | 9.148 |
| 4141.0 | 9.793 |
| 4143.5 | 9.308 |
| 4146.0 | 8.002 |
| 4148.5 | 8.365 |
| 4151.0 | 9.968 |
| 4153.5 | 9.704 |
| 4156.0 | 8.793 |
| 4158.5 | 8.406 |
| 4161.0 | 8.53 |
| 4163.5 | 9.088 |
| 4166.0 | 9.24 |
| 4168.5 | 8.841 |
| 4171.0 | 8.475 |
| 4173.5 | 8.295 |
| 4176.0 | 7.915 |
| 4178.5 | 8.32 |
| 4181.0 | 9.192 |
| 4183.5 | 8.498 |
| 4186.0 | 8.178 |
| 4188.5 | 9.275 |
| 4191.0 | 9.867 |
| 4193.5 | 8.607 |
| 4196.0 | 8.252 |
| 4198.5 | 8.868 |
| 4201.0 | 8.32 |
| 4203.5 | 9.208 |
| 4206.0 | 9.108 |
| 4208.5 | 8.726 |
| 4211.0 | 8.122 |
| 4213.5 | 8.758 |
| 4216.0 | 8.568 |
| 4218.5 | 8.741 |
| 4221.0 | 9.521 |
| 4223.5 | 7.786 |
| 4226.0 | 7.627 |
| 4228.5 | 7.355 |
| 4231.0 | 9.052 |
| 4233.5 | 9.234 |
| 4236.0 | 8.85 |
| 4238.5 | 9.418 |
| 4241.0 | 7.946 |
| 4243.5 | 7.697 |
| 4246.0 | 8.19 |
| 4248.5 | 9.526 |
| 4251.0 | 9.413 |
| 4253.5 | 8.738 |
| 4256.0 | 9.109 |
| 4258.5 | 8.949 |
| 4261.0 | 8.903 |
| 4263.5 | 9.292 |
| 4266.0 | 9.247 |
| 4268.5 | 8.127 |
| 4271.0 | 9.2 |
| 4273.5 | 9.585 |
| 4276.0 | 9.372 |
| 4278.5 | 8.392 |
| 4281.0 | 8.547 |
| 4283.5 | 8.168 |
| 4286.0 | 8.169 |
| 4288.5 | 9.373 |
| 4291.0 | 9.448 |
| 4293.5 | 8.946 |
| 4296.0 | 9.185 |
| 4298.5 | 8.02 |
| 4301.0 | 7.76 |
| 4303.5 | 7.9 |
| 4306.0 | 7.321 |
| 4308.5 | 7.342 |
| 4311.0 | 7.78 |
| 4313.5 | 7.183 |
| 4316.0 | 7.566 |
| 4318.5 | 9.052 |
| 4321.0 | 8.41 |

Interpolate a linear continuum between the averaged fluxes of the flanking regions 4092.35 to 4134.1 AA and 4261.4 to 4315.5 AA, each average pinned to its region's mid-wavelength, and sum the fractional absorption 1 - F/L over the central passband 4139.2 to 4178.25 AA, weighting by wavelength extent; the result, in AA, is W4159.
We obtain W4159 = -4.6 AA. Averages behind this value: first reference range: 7.72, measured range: 8.84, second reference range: 8.49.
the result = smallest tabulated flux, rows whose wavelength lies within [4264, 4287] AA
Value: 8.127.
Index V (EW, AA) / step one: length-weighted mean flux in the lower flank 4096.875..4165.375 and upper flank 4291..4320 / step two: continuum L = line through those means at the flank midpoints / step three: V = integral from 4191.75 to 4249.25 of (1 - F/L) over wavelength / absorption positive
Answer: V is -2.8 AA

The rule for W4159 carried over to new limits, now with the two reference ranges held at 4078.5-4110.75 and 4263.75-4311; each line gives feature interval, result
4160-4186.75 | -2.0 AA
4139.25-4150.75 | -1.6 AA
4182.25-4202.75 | -1.7 AA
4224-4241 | -0.4 AA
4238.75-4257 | -0.7 AA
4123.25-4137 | -1.9 AA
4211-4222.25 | -0.8 AA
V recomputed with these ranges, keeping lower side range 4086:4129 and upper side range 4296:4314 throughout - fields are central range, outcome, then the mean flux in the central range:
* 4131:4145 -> -2.45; 9.09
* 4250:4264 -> -2.37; 9.05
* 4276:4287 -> -1.00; 8.44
